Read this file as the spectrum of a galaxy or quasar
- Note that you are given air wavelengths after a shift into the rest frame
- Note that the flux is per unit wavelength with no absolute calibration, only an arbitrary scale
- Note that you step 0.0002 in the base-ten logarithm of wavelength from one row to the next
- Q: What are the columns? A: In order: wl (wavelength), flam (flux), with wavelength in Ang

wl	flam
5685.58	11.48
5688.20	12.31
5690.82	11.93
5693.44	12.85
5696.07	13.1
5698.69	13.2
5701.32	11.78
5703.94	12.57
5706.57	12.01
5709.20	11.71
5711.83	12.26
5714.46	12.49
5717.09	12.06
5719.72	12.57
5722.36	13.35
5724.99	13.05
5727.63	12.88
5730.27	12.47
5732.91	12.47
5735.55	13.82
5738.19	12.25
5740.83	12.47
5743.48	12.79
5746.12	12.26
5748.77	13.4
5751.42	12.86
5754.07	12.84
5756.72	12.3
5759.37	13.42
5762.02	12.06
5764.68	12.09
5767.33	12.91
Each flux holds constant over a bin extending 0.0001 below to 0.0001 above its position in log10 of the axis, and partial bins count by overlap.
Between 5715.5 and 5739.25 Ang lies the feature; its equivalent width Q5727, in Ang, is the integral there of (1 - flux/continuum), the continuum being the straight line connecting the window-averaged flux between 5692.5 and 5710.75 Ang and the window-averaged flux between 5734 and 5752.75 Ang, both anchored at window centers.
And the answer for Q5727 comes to -0.2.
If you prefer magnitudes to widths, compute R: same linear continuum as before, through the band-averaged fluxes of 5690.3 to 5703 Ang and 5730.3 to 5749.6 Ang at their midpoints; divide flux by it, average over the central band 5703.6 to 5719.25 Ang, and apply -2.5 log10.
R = 0.041 mag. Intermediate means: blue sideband 12.6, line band 12.2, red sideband 12.7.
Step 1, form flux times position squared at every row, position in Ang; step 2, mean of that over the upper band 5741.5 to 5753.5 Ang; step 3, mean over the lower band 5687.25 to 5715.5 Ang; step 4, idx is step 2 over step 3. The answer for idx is 1.05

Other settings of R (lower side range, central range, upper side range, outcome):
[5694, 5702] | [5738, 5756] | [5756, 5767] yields -0.01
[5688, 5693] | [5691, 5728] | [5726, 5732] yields -0.01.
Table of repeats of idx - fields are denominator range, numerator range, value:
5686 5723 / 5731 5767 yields 1.04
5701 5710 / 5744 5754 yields 1.08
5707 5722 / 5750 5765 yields 1.04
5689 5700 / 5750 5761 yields 1.03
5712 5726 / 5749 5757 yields 1.02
